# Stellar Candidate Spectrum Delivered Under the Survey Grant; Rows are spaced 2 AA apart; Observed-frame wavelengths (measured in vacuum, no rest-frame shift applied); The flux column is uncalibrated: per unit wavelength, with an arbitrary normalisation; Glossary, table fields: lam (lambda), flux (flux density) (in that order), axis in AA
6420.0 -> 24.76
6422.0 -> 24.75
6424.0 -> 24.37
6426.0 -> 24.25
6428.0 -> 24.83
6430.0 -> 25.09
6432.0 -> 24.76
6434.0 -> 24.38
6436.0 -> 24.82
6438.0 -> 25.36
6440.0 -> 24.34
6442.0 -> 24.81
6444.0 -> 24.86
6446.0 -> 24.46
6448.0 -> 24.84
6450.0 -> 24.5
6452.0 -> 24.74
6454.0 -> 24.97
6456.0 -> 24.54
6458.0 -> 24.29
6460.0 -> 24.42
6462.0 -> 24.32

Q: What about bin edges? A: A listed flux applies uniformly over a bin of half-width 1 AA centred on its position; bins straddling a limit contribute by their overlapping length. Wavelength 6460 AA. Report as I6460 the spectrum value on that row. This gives 24.42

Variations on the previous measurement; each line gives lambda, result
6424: 24.37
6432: 24.76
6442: 24.81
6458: 24.29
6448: 24.84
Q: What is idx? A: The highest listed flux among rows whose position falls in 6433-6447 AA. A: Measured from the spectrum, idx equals 25.36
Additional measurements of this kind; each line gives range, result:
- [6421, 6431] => 25.09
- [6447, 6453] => 24.84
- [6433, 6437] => 24.82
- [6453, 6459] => 24.97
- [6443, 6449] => 24.86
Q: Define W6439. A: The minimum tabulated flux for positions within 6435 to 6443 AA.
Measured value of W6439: 24.34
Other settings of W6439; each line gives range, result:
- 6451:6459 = 24.29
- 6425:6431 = 24.25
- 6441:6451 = 24.46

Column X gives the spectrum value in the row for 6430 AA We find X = 25.09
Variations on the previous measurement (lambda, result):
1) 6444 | 24.86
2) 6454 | 24.97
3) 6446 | 24.46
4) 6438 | 25.36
